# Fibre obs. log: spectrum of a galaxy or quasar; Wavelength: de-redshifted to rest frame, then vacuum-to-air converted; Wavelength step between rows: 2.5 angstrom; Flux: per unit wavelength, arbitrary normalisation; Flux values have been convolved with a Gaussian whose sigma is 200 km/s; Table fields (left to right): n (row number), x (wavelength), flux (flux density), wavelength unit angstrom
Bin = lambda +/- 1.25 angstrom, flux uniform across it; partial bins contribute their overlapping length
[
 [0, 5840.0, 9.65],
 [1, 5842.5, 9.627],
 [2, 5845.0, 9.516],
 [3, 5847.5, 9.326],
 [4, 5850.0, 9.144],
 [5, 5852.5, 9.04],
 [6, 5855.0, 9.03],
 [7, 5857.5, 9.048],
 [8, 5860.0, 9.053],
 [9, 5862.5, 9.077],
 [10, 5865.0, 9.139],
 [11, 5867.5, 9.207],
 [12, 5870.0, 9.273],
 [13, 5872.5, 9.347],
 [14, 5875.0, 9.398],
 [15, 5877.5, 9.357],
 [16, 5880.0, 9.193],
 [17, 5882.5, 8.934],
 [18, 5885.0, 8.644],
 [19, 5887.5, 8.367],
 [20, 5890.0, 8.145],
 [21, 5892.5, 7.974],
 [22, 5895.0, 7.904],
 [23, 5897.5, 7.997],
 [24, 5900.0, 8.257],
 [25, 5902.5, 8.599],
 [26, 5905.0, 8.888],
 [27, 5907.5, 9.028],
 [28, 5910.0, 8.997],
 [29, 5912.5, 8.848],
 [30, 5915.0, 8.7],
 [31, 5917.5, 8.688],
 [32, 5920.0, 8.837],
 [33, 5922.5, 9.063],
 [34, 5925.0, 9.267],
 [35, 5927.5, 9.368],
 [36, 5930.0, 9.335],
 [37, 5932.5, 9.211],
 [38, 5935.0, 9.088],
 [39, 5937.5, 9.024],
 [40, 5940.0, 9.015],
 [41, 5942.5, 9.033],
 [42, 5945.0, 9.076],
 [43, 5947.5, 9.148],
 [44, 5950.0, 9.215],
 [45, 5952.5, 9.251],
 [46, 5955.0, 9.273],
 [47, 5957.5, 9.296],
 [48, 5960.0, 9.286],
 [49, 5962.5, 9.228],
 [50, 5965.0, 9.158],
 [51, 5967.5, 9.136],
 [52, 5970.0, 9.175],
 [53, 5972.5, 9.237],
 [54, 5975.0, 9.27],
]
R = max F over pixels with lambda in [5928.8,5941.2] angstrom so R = 9.335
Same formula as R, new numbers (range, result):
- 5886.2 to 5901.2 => 8.367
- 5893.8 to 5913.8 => 9.028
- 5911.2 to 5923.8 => 9.063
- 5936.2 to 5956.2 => 9.273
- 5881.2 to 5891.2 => 8.934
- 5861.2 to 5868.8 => 9.207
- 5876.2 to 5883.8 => 9.357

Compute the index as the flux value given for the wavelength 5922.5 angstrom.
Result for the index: 9.063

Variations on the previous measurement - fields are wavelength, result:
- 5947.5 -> 9.148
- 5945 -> 9.076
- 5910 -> 8.997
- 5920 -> 8.837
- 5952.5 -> 9.251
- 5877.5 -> 9.357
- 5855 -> 9.03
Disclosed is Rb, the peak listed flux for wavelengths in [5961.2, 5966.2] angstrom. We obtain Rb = 9.228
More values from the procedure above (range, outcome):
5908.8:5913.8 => 8.997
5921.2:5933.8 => 9.368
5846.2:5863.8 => 9.326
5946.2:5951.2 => 9.215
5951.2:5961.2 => 9.296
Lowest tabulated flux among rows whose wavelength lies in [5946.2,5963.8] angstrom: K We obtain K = 9.148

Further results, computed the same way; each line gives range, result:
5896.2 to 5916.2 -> 7.997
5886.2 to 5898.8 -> 7.904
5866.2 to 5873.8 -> 9.207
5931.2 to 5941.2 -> 9.015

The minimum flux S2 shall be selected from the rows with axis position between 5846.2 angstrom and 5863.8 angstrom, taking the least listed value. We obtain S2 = 9.03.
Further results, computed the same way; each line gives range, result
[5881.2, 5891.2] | 8.145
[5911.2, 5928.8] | 8.688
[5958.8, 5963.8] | 9.228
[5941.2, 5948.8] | 9.033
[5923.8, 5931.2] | 9.267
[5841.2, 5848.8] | 9.326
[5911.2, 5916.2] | 8.7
